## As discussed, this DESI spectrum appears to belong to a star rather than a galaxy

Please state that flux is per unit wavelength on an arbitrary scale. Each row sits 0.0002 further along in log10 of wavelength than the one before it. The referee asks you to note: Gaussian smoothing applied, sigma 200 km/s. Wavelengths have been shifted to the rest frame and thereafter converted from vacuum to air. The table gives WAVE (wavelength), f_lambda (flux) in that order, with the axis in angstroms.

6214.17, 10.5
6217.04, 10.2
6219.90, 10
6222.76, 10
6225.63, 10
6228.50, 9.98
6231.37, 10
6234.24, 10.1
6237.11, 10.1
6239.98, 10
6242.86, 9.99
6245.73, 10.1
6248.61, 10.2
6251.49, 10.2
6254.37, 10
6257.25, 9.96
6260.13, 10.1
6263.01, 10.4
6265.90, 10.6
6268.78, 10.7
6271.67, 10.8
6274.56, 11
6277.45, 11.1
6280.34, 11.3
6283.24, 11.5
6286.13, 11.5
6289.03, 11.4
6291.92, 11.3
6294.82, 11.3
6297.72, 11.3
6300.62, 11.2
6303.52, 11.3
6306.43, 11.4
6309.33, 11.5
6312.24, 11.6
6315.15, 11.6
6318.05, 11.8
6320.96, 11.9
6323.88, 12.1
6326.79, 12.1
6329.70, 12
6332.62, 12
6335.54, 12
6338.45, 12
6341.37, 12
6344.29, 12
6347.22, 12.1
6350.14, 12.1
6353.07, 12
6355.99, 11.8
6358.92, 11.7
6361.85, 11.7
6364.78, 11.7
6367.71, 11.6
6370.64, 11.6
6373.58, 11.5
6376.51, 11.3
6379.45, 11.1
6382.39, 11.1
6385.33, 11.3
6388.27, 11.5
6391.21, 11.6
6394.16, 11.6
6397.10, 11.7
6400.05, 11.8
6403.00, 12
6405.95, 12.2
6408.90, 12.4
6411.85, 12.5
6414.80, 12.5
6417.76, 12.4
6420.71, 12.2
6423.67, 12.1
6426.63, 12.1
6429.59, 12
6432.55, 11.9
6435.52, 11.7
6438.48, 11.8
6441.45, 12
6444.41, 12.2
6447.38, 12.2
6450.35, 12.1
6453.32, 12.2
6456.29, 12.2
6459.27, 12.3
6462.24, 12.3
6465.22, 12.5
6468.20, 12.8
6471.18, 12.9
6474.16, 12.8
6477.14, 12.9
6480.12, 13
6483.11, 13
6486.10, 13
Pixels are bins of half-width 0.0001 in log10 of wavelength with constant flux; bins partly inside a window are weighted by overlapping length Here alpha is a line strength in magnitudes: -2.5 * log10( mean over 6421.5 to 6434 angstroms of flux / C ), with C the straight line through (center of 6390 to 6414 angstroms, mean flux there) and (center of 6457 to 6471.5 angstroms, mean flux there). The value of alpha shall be 0.02 mag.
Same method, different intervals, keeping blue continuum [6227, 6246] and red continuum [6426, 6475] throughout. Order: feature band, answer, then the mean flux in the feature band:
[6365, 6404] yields 0.00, 11.5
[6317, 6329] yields -0.10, 12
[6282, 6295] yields -0.08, 11.4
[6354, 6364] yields -0.04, 11.7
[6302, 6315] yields -0.07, 11.5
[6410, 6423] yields -0.05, 12.4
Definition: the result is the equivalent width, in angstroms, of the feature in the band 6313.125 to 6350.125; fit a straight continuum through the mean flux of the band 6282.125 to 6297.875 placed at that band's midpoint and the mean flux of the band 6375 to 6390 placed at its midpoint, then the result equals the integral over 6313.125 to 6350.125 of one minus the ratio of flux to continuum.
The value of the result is -2.1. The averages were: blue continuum 11.4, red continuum 11.3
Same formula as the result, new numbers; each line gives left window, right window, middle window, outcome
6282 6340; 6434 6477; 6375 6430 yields 0.9 angstroms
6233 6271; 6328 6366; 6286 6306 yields -0.6 angstroms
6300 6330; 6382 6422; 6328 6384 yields 0.2 angstroms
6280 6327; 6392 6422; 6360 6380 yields 0.6 angstroms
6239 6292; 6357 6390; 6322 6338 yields -1.3 angstroms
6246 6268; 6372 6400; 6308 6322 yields -1.2 angstroms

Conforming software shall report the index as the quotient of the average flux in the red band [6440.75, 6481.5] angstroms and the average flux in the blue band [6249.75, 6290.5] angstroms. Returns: 1.2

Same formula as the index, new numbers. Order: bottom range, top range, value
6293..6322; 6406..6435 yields 1.06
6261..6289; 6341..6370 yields 1.08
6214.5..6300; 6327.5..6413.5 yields 1.12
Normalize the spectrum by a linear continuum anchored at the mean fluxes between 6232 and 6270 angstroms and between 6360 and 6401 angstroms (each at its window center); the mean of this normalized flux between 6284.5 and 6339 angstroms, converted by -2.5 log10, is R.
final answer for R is -0.08 mag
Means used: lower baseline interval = 10.2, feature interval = 11.6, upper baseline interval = 11.5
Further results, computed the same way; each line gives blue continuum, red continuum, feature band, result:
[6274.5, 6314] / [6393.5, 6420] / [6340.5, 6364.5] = -0.014 mag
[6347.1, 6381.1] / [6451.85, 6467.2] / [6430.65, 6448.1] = 0.020 mag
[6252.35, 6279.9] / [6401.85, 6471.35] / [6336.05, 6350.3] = -0.069 mag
